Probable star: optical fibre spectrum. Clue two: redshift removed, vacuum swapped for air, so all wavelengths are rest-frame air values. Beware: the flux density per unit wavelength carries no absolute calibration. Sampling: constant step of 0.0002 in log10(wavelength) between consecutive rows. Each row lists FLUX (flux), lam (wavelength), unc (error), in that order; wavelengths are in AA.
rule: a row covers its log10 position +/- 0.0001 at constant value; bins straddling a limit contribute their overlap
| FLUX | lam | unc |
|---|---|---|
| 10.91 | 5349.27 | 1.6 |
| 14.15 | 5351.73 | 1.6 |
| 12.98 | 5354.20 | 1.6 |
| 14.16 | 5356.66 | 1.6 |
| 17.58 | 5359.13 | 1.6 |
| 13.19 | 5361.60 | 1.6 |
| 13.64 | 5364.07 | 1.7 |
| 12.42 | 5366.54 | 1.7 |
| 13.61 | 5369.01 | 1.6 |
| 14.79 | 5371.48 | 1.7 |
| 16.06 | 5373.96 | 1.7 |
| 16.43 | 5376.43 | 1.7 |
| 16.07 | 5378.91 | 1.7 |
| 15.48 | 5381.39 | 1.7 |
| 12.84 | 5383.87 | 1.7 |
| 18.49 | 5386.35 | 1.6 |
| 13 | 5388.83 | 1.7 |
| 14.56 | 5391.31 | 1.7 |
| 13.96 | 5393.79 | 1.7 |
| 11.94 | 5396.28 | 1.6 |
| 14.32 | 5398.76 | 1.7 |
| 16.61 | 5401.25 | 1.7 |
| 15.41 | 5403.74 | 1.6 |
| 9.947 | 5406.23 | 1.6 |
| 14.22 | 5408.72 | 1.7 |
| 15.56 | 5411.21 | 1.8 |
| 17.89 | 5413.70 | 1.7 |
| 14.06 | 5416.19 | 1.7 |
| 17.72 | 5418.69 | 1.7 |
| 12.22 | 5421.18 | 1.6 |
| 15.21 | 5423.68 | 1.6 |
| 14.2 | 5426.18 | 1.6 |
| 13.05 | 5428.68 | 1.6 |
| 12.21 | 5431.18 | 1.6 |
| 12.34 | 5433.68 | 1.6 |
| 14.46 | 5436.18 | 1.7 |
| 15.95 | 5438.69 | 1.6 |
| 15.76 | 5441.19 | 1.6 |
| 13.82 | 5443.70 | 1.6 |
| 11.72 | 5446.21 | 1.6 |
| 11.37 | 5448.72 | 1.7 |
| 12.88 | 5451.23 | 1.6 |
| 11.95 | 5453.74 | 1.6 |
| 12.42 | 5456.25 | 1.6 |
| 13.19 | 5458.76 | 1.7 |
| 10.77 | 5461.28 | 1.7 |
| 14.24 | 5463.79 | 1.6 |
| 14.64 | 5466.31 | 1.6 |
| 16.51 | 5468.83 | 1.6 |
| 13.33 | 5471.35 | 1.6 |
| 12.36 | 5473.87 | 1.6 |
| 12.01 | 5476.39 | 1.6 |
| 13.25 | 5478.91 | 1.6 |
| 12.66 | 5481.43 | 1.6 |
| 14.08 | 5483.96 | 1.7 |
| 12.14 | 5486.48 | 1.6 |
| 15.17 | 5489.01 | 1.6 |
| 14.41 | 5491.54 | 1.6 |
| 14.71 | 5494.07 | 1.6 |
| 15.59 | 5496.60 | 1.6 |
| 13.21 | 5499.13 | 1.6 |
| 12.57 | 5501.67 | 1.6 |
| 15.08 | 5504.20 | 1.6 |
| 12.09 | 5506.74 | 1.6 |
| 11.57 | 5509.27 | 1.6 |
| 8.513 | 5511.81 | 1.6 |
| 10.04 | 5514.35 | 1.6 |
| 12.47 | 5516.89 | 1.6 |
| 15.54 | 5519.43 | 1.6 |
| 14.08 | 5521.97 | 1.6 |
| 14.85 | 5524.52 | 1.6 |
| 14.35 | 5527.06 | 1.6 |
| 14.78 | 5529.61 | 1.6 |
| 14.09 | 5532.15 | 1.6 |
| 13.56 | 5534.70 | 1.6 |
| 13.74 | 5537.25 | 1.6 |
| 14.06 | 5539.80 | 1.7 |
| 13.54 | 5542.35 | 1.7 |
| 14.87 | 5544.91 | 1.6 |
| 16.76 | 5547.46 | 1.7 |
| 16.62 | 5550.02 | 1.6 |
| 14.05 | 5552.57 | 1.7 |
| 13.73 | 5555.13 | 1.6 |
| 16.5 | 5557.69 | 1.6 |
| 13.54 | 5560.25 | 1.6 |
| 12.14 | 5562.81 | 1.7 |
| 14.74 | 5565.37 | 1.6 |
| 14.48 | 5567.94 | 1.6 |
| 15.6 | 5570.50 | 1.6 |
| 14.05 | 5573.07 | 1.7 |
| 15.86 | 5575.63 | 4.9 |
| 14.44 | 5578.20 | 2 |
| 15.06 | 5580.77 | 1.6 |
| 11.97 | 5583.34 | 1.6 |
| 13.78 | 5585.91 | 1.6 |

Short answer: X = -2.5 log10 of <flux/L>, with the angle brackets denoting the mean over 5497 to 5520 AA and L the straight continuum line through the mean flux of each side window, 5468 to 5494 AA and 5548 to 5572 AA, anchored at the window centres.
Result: 0.132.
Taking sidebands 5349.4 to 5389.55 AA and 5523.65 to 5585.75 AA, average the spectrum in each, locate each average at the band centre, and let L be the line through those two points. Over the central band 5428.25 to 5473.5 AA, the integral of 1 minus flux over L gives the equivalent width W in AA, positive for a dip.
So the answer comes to 3.69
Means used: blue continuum 14.6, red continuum 14.5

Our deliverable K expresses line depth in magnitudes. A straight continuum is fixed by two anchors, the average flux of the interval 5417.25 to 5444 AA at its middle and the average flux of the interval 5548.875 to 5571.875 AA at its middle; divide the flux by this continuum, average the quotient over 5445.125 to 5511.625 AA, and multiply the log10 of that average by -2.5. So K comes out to 0.10 mag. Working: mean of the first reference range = 14.3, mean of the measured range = 13.2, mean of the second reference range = 14.6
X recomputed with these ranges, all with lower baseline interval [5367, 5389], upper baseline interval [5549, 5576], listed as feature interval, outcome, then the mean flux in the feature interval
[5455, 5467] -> 0.153 mag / 13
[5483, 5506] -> 0.058 mag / 14.1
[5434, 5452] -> 0.102 mag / 13.7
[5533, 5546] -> 0.057 mag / 13.9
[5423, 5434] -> 0.126 mag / 13.4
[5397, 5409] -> 0.084 mag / 14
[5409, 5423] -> -0.022 mag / 15.4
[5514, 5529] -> 0.070 mag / 13.8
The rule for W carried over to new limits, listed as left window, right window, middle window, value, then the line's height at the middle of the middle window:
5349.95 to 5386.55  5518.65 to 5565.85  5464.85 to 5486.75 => 1.6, 14.5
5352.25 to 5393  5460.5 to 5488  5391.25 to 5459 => 0.5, 14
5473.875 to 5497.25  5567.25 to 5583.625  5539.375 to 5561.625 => -0.8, 14.4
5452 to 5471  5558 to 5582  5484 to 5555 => 1.0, 14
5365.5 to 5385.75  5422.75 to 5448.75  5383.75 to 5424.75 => -0.9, 14.3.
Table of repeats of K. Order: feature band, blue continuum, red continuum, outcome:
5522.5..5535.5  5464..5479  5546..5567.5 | 0.01 mag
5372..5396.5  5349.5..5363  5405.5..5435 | -0.06 mag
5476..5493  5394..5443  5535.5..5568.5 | 0.07 mag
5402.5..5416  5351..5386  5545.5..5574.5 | 0.01 mag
